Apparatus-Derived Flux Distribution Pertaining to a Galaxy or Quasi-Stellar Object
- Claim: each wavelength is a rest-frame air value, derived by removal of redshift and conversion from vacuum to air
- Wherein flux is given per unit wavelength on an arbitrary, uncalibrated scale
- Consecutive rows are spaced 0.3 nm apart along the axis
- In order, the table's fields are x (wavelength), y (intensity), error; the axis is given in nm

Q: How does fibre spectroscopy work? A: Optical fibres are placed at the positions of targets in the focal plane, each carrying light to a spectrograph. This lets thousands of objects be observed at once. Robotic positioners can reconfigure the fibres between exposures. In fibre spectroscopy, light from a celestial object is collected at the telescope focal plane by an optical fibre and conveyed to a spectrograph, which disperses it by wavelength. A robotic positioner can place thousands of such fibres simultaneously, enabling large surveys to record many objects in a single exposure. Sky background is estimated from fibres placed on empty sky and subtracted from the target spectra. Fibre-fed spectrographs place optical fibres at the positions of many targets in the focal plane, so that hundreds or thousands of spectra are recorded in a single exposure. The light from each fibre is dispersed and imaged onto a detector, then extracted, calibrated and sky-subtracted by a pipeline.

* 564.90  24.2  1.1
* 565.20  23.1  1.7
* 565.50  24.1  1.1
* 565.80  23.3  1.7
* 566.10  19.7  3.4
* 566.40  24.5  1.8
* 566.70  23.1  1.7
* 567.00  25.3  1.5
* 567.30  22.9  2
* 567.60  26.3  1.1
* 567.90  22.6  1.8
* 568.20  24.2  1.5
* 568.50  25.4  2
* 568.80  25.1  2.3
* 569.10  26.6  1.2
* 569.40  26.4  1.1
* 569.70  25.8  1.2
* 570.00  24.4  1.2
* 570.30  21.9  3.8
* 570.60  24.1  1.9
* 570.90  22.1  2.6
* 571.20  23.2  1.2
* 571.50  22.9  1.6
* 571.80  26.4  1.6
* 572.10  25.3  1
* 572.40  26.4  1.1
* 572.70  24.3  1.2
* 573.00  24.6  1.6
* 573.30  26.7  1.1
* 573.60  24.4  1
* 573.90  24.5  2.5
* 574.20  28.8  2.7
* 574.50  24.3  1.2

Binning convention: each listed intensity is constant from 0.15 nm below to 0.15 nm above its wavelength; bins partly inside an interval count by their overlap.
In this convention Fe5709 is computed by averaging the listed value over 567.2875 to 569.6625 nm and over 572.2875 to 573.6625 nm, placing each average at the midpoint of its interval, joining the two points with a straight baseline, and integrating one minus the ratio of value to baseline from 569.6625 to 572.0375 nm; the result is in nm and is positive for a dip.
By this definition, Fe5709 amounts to 0.13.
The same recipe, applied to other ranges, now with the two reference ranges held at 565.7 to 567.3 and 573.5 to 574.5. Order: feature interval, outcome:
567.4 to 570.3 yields -0.12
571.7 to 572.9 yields -0.02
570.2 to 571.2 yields 0.07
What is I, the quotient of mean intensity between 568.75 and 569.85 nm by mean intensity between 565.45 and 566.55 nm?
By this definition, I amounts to 1.14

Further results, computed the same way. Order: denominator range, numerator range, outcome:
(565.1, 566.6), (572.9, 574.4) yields 1.12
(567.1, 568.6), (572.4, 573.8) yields 1.04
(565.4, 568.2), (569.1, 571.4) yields 1.02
